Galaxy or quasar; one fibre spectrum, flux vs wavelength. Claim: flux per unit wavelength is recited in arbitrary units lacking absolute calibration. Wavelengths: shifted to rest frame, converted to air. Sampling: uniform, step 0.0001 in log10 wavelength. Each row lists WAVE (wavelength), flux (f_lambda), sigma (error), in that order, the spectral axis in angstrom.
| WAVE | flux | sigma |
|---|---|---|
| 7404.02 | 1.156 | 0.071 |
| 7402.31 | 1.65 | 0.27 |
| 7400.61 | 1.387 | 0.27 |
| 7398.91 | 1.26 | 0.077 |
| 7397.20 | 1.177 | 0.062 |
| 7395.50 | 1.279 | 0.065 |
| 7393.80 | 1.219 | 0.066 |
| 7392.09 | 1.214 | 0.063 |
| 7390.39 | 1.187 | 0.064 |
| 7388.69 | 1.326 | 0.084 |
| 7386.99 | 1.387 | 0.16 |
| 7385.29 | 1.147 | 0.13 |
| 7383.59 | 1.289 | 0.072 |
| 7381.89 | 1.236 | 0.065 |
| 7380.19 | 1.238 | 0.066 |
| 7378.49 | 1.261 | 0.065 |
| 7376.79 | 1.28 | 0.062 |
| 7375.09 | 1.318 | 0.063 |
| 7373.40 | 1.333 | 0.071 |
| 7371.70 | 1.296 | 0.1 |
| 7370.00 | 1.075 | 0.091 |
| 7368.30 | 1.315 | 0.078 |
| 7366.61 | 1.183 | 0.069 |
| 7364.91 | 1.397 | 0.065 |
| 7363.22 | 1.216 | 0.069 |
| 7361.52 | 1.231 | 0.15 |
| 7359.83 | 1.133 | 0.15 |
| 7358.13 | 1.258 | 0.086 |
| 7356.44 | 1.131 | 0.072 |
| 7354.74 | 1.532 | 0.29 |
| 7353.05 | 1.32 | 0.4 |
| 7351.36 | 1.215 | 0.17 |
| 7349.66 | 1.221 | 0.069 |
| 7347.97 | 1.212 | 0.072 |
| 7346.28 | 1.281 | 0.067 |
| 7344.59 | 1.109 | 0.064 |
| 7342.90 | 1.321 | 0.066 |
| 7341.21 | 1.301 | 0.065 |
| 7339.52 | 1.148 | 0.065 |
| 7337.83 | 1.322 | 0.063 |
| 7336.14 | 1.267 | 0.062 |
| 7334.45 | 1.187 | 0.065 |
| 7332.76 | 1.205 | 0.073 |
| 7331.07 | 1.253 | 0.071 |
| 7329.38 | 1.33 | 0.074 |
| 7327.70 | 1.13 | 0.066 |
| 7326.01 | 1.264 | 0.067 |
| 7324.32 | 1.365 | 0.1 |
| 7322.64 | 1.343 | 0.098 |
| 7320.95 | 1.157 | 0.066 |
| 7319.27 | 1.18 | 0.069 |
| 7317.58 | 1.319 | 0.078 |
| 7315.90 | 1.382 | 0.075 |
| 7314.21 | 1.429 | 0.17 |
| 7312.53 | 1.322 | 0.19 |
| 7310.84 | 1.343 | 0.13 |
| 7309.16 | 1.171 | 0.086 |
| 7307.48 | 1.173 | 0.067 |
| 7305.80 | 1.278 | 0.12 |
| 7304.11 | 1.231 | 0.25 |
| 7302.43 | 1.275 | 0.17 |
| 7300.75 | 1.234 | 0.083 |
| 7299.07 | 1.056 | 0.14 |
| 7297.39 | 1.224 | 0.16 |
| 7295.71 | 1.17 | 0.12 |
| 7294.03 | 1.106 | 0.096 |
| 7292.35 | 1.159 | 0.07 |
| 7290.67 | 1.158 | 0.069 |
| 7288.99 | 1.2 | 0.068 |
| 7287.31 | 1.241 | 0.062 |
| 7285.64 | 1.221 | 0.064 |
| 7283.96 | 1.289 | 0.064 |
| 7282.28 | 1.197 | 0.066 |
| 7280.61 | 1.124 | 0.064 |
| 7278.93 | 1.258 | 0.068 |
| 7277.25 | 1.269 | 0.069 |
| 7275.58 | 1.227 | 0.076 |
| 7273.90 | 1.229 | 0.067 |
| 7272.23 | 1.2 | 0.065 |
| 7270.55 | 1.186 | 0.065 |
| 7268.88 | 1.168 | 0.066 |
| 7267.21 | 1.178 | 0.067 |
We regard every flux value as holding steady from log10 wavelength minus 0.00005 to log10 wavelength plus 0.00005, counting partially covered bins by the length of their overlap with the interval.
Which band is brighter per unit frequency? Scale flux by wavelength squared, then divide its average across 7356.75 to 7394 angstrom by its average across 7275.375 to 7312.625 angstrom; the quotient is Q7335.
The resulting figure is 1.1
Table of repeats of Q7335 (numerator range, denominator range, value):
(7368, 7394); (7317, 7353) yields 1.02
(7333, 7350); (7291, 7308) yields 1.05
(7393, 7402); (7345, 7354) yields 1.05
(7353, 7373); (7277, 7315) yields 1.05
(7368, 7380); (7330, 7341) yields 1.03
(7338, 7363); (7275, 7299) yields 1.06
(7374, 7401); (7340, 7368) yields 1.02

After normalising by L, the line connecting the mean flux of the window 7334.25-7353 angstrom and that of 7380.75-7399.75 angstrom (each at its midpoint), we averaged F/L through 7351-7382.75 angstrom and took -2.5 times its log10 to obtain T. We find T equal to -0.02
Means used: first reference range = 1.24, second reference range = 1.25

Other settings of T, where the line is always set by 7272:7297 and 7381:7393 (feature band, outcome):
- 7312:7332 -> -0.058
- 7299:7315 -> -0.040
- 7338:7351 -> 0.001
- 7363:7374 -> -0.013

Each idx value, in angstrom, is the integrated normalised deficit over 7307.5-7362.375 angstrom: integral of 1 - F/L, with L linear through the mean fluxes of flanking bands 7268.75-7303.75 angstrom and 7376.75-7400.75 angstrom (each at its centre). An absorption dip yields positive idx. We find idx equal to -1.5 angstrom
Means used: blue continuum 1.2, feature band 1.26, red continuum 1.25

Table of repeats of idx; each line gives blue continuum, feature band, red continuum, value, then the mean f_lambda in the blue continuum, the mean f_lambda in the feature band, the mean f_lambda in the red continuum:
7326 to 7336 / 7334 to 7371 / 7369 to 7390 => 0.0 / 1.23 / 1.25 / 1.26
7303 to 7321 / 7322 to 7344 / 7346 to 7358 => 0.2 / 1.28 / 1.26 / 1.27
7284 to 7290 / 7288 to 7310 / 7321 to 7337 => 0.9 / 1.23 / 1.19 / 1.26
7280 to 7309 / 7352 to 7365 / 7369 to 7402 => -0.3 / 1.2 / 1.27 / 1.27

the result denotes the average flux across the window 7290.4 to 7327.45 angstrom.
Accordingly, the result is 1.24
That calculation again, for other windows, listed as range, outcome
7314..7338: 1.27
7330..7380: 1.25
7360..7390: 1.26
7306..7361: 1.26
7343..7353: 1.23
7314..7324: 1.3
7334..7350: 1.24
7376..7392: 1.26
